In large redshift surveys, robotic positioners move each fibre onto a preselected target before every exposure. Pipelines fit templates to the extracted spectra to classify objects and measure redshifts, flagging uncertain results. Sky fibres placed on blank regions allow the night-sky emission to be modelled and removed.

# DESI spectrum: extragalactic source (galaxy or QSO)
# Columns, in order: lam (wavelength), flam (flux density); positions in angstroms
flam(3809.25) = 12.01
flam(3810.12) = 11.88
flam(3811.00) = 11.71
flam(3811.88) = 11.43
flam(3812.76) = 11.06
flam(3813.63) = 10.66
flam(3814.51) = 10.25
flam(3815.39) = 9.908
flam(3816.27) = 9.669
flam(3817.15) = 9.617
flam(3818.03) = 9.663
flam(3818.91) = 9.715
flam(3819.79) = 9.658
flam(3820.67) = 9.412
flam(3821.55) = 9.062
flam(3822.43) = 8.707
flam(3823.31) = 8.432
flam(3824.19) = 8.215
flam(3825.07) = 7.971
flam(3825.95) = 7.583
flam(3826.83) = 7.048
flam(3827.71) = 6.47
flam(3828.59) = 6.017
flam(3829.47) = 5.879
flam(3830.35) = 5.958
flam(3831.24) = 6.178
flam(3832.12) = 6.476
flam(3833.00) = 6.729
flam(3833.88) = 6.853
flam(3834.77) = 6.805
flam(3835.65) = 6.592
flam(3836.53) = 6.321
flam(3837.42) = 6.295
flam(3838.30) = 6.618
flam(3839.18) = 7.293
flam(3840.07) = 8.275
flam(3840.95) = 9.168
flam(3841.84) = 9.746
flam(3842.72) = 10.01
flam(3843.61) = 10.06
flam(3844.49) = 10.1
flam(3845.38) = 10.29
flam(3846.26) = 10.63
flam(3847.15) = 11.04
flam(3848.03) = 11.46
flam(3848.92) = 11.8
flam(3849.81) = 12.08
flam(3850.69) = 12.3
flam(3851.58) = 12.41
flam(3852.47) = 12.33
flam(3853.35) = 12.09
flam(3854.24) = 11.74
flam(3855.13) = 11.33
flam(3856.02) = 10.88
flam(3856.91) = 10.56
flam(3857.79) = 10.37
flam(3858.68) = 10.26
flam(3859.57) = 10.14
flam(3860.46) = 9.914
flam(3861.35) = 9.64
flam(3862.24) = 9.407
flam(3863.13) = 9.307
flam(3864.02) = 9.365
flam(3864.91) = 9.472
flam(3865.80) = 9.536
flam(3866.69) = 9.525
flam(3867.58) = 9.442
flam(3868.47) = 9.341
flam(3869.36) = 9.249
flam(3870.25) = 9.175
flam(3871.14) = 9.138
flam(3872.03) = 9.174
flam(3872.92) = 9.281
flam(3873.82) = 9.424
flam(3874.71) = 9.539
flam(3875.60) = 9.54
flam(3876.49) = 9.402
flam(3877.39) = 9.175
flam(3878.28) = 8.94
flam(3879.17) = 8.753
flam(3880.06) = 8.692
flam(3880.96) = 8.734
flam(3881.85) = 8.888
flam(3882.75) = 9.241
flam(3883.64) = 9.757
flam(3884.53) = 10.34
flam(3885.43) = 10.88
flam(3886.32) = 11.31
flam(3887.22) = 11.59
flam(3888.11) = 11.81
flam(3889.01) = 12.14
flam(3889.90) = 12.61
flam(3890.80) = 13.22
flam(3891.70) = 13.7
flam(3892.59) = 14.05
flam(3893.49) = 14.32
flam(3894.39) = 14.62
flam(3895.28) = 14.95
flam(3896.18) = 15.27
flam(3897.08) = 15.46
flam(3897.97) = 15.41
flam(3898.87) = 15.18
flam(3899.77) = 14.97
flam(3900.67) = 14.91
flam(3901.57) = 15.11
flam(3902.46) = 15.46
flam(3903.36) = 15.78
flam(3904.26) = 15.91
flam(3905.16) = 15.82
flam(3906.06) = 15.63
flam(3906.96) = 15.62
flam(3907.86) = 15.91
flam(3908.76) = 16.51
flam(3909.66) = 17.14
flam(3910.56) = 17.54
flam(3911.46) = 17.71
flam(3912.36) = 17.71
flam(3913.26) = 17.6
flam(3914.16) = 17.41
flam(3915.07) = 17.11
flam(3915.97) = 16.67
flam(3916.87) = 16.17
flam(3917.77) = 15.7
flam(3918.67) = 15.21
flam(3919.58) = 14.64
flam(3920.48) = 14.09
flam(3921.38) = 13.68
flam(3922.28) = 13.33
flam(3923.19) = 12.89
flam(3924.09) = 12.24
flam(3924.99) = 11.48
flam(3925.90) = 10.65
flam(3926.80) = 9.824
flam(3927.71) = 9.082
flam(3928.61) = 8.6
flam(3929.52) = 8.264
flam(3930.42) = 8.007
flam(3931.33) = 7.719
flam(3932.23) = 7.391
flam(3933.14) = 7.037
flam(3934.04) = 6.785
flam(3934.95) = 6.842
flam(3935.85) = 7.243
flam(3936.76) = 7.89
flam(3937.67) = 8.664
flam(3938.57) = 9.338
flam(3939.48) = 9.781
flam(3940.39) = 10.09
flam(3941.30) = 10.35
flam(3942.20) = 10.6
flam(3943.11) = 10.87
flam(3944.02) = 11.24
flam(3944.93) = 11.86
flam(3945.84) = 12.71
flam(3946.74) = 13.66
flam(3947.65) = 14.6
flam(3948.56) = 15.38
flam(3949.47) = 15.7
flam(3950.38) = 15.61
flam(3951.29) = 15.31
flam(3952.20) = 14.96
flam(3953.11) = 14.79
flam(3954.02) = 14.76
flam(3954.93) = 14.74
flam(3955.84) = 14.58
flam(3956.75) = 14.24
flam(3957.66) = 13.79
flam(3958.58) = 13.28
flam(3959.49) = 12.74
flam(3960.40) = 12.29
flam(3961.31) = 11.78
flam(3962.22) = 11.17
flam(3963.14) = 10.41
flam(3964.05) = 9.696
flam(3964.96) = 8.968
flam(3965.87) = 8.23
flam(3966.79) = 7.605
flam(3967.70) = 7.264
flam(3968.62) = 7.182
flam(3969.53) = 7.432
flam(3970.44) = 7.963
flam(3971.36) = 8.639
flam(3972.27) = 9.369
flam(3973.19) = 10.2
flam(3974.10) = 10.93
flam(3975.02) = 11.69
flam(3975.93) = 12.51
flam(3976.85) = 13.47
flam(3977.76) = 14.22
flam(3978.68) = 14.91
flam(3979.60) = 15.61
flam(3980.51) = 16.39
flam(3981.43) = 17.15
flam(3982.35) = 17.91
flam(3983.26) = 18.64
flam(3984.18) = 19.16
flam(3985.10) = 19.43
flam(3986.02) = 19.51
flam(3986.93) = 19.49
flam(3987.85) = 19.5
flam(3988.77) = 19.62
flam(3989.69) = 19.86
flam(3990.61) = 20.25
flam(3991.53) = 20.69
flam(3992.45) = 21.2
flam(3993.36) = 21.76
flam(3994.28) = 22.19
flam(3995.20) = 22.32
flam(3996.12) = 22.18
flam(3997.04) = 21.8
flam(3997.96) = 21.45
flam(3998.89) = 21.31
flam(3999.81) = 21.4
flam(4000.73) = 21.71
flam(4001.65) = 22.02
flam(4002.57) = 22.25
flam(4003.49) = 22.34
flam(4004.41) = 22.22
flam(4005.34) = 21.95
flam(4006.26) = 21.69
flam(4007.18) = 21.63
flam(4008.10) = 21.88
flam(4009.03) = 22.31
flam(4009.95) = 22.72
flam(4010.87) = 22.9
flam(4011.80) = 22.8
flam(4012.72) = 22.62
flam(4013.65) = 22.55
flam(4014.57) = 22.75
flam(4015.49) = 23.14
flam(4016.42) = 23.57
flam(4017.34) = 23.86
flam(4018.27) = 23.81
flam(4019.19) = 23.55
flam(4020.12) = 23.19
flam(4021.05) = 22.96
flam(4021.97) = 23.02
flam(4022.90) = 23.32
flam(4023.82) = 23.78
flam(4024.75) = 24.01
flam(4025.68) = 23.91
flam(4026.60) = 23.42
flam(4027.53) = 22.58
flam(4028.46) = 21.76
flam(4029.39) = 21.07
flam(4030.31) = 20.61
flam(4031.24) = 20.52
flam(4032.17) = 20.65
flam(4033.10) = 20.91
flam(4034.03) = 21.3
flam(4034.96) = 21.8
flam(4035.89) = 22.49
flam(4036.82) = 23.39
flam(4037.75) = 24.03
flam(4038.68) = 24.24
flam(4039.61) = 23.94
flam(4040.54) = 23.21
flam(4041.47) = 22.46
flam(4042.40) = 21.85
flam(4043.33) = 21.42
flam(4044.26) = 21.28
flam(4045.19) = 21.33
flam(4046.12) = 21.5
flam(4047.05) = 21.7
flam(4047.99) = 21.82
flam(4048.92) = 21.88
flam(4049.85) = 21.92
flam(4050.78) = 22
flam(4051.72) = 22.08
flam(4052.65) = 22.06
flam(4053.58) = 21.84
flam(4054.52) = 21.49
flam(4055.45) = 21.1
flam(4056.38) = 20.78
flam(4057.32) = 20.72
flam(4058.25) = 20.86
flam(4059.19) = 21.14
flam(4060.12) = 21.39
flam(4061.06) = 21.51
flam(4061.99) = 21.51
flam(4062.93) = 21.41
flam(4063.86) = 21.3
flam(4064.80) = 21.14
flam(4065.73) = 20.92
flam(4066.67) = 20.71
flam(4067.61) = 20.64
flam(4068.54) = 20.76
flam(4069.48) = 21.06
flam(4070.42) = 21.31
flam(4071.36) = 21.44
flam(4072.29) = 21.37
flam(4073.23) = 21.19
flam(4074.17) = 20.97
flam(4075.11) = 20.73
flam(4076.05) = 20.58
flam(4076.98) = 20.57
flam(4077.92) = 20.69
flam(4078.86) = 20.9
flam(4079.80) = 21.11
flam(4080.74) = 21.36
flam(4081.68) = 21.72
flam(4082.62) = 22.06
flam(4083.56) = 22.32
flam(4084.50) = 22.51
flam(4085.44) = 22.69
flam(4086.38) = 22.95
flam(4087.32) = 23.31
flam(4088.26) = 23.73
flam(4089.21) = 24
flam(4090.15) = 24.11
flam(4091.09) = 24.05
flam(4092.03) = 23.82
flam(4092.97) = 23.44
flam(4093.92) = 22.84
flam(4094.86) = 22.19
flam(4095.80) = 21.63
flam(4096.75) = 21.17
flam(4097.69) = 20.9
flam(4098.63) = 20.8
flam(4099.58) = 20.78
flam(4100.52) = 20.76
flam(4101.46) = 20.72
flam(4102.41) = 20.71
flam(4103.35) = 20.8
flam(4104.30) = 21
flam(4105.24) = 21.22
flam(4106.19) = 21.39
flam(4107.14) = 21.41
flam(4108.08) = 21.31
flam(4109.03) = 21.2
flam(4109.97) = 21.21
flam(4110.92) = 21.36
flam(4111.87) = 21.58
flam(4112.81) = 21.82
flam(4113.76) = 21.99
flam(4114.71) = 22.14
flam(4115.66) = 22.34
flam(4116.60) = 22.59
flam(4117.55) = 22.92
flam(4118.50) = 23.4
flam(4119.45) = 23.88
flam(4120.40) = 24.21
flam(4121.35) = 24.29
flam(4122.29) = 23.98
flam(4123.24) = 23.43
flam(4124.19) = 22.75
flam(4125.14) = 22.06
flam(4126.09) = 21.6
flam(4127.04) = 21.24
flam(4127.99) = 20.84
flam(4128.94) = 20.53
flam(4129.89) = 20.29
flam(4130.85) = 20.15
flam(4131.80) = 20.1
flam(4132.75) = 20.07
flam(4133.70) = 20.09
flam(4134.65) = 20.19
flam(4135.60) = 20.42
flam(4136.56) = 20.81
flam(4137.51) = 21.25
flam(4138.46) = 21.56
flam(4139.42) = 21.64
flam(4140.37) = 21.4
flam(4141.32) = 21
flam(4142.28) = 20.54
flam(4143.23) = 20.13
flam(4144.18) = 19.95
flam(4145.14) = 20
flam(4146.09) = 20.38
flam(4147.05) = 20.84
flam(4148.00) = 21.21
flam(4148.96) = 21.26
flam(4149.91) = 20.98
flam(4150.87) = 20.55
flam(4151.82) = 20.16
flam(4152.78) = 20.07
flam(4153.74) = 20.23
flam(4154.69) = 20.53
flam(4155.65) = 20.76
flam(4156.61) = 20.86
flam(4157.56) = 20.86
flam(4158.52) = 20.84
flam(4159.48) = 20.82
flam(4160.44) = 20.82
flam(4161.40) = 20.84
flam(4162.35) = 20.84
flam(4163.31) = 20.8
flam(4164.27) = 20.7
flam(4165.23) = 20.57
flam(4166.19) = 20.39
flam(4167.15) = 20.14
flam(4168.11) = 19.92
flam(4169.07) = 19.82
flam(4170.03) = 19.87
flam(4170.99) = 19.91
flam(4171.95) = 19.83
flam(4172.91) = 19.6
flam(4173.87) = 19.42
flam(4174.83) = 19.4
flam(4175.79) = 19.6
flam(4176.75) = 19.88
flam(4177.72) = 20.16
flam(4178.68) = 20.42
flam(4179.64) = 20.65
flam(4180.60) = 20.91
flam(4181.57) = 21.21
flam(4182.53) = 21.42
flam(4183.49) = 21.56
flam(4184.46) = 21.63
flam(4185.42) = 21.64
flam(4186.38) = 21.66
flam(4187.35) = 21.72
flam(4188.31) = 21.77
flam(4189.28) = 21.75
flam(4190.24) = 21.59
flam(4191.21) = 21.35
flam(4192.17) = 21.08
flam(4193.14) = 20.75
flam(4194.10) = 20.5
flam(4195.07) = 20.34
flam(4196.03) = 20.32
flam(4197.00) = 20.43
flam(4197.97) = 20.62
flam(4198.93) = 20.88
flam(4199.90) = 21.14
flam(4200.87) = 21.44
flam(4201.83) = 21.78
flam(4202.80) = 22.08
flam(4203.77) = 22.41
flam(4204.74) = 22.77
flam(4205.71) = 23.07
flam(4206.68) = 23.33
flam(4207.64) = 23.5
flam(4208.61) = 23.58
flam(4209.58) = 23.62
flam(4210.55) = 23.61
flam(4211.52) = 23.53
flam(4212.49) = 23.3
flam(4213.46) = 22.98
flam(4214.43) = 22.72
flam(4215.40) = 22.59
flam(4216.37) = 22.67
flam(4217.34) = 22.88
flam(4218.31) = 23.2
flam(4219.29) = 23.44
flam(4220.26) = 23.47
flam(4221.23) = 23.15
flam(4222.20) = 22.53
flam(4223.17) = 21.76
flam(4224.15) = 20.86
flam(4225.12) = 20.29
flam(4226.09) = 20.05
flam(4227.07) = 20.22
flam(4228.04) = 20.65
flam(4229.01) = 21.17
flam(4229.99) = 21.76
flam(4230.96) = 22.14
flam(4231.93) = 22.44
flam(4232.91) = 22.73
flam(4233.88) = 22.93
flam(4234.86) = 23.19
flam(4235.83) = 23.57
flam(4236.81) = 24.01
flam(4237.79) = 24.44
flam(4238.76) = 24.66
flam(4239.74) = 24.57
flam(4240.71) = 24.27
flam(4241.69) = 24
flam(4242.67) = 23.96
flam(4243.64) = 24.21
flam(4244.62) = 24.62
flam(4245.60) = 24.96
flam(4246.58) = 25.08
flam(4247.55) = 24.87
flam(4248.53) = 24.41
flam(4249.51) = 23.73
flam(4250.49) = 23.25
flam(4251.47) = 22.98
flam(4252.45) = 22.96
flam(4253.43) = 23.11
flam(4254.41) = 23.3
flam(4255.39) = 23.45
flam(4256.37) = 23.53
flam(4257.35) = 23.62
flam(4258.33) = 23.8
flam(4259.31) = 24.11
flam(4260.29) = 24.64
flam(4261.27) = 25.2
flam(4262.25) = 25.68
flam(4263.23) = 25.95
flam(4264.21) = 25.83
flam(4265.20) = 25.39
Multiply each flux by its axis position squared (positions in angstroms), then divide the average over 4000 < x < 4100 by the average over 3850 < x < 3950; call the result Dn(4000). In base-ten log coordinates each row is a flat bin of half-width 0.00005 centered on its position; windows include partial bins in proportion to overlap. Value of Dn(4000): 1.99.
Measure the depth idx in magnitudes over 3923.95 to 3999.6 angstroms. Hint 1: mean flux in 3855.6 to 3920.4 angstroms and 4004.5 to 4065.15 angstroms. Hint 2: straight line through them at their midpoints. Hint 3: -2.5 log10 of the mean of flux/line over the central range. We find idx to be 0.30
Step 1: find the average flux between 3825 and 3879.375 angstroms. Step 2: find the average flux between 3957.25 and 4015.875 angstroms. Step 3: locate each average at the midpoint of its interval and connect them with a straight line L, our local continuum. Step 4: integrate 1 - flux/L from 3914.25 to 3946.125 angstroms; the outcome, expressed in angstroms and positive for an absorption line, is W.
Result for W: 6.1 angstroms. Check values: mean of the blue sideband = 9.17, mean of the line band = 11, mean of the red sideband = 17.1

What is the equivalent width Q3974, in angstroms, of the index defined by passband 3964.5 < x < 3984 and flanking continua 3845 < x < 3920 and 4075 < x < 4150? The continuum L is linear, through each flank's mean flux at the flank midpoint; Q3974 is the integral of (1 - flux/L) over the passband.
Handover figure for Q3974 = 5.2 angstroms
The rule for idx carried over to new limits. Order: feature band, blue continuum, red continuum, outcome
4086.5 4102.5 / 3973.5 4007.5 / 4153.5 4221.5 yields -0.10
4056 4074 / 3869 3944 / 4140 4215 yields -0.21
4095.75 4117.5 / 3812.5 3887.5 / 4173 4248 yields -0.16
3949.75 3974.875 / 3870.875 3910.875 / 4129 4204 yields 0.27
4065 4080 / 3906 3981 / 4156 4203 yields -0.23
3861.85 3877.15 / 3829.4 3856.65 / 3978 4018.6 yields 0.20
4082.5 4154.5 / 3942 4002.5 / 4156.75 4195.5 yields -0.14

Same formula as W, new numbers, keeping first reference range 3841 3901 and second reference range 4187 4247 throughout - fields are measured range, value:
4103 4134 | -4.2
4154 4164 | -0.1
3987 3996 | -3.5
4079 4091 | -3.0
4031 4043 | -4.3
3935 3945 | 2.8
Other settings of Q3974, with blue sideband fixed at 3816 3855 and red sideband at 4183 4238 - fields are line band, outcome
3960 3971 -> 3.52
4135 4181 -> -0.57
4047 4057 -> -3.12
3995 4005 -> -4.90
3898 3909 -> -4.13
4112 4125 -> -2.84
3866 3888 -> 1.72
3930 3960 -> 2.85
